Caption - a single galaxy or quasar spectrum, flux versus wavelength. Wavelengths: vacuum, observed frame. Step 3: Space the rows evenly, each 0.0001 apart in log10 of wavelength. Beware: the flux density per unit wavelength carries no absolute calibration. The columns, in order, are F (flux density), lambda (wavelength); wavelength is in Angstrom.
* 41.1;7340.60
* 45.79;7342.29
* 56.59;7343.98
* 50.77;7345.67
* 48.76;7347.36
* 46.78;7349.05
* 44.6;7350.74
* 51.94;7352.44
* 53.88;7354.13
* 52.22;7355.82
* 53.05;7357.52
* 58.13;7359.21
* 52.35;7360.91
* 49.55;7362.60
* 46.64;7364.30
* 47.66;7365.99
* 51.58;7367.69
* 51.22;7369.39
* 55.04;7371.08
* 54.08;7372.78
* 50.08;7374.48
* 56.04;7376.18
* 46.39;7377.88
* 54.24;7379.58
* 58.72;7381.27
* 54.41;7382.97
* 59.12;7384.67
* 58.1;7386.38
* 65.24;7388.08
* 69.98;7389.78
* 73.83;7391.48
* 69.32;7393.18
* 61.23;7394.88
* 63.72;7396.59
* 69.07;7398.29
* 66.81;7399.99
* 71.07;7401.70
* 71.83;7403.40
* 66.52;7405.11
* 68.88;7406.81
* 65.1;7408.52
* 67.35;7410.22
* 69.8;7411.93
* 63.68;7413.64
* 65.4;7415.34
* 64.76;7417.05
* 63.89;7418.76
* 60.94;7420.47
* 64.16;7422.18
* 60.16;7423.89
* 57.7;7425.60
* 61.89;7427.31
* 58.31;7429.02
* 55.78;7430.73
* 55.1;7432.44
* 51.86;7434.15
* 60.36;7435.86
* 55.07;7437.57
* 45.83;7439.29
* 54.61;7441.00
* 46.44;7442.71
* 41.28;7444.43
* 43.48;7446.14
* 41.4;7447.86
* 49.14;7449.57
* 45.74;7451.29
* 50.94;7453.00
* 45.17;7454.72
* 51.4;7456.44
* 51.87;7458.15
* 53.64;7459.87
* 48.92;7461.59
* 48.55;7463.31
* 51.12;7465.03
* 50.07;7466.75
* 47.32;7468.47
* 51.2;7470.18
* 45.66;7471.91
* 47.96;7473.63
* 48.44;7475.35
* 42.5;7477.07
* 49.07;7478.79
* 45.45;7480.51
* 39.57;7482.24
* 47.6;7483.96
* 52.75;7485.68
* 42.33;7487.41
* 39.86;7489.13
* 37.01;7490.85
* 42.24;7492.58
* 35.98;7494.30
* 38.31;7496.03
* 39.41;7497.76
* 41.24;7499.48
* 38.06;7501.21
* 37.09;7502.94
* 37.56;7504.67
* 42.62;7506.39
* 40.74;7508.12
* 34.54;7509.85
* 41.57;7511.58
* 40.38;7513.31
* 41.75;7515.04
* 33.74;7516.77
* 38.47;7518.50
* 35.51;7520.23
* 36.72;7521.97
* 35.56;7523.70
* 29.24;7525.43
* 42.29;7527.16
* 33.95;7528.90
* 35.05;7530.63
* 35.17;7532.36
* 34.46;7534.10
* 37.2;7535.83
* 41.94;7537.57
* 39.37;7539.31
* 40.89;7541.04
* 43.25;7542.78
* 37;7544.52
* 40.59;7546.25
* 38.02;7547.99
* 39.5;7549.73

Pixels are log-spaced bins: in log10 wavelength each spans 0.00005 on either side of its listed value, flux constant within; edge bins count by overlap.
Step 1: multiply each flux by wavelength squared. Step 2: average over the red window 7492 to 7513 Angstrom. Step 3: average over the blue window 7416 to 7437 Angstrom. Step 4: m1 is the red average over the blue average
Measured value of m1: 0.67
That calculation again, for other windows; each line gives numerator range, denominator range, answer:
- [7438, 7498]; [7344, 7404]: 0.83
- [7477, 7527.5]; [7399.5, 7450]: 0.69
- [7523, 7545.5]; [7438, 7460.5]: 0.80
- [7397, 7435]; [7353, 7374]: 1.24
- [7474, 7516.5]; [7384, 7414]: 0.64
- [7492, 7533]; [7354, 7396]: 0.70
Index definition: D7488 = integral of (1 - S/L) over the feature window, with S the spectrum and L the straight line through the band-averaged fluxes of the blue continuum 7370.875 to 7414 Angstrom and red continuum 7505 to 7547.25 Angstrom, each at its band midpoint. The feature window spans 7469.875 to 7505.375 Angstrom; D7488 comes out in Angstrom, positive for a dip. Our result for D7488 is 1.97 Angstrom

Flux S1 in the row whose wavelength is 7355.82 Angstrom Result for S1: 52.22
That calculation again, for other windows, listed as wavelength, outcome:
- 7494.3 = 35.98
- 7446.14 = 43.48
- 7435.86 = 60.36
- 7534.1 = 34.46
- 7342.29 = 45.79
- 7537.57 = 41.94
